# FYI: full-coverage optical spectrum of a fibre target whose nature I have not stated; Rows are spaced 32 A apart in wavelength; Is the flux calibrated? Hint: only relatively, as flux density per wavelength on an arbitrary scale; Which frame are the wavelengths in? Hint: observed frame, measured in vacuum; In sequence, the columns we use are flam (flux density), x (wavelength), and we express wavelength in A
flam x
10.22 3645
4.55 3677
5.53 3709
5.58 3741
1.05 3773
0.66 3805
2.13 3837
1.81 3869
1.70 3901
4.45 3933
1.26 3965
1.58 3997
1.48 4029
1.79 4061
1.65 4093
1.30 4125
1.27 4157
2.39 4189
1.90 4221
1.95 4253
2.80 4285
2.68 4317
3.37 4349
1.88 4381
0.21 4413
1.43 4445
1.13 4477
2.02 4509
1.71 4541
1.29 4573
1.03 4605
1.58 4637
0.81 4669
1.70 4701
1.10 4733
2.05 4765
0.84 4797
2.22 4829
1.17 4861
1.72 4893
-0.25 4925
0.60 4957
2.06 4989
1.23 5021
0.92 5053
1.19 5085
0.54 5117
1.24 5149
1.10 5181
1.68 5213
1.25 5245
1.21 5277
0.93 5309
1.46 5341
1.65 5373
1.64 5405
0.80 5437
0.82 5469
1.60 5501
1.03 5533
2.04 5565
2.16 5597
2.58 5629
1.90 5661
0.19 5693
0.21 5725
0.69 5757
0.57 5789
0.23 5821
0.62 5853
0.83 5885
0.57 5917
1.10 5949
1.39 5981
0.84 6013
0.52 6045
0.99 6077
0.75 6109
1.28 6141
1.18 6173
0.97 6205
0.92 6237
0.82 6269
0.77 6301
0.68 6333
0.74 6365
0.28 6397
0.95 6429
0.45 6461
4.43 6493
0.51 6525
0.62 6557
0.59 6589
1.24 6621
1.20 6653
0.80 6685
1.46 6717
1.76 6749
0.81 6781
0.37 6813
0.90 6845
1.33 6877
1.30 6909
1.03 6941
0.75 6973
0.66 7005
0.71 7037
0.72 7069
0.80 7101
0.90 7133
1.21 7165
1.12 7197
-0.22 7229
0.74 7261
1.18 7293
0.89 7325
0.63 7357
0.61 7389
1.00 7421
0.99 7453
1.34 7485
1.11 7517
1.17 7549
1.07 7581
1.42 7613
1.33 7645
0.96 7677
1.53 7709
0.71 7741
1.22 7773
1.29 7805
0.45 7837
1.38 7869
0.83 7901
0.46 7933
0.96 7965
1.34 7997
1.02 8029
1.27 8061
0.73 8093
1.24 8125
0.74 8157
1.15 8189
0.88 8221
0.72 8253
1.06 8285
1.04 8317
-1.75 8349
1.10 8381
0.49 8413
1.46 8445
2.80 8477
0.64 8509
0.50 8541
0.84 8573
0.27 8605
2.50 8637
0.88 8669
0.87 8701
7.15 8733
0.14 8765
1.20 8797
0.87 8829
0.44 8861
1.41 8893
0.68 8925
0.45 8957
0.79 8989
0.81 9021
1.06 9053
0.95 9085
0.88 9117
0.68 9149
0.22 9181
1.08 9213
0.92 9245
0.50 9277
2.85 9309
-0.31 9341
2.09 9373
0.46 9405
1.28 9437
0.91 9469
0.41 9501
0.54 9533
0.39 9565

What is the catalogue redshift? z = 0.74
